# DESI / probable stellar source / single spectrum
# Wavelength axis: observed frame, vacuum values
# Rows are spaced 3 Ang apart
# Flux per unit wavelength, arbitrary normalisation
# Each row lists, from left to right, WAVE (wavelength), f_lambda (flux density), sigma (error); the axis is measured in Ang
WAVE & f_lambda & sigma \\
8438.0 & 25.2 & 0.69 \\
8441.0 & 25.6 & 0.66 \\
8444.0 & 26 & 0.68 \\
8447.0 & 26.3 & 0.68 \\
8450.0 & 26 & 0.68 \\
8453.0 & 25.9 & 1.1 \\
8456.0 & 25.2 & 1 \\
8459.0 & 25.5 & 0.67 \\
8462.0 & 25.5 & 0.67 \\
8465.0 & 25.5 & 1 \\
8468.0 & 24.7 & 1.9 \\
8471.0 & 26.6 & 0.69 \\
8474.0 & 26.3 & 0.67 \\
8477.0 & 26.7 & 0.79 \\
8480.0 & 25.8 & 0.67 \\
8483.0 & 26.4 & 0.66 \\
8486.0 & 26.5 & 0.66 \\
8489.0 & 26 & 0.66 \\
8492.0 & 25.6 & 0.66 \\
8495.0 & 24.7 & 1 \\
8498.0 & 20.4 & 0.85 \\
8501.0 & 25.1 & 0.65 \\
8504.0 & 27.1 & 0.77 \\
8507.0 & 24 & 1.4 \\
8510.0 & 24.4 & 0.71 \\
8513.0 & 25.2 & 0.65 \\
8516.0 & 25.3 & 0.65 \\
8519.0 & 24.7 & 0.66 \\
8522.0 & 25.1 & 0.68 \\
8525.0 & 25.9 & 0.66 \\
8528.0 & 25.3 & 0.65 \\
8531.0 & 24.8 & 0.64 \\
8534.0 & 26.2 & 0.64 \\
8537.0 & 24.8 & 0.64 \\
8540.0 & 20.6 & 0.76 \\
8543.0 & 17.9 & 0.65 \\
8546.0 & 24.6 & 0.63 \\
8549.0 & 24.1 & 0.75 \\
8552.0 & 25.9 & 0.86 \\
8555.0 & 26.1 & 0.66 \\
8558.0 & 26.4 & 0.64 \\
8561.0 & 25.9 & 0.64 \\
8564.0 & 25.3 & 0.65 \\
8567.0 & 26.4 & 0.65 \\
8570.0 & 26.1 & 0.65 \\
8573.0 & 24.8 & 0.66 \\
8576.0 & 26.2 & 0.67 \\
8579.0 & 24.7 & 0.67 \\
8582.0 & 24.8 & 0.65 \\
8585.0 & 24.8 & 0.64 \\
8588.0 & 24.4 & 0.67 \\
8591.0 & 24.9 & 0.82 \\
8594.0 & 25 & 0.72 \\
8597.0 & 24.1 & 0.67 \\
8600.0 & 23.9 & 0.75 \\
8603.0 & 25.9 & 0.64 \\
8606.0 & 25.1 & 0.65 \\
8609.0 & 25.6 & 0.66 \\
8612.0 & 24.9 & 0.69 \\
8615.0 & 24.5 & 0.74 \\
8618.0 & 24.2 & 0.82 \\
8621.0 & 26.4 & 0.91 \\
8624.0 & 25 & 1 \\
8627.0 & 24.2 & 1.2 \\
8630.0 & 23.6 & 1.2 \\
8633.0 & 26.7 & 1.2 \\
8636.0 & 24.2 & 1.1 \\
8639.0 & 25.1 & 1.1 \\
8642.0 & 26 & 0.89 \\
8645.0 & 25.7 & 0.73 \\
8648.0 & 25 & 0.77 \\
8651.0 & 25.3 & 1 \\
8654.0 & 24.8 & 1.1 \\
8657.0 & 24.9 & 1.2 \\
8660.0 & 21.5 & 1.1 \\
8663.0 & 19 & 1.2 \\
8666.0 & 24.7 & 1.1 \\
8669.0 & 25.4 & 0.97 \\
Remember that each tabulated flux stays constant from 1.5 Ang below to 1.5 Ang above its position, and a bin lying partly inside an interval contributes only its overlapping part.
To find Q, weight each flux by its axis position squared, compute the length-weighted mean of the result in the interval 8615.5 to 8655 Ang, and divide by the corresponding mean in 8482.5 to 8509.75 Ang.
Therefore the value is 1.04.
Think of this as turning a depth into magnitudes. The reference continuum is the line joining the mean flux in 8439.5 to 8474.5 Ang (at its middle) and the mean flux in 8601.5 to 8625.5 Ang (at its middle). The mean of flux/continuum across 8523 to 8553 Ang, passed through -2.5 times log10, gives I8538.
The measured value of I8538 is 0.06 mag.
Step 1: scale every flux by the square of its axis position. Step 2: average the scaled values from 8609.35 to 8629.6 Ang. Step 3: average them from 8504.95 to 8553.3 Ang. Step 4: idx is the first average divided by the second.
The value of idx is 1.04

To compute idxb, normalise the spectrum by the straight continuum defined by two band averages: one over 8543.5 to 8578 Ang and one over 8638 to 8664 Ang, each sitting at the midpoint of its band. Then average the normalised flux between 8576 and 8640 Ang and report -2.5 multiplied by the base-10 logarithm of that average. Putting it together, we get 0.00 mag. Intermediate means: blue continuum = 25.4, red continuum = 24.2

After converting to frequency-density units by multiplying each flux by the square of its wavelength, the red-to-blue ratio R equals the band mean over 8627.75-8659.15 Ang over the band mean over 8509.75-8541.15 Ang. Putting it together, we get 1.04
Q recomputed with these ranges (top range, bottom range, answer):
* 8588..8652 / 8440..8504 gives 1.01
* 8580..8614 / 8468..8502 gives 1.00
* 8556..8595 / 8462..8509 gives 1.02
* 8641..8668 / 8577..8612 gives 0.98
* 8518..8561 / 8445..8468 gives 0.97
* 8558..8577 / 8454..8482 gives 1.03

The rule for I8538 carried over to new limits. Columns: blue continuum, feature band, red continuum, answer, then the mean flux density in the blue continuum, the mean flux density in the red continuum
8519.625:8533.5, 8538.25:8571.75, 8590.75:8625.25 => 0.03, 25.3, 25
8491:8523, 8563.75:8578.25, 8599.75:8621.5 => -0.04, 24.7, 25.1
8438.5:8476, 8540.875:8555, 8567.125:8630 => 0.09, 25.8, 25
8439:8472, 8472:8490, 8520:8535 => -0.03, 25.7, 25.4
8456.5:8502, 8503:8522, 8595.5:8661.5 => 0.01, 25.4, 24.8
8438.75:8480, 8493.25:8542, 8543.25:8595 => 0.04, 25.8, 25.1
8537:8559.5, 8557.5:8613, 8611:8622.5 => -0.03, 23.7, 25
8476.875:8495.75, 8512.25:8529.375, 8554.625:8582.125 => 0.03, 26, 25.7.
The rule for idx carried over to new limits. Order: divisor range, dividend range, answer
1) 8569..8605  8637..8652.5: 1.03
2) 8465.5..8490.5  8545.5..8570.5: 1.00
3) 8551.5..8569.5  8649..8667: 0.92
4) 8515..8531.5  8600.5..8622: 1.02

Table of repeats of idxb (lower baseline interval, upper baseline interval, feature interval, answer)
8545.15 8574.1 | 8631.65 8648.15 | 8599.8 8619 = 0.02 mag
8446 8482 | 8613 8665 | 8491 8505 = 0.05 mag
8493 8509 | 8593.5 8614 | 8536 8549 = 0.11 mag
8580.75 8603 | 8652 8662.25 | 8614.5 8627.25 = -0.04 mag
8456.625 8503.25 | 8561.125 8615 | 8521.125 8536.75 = -0.01 mag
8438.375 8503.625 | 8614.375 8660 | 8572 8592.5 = 0.01 mag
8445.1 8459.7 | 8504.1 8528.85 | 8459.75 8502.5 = 0.00 mag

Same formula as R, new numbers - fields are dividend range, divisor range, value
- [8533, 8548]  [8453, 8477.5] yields 0.90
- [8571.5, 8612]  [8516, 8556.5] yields 1.04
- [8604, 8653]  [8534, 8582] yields 1.03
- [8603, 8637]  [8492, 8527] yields 1.04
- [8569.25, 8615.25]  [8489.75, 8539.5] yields 1.02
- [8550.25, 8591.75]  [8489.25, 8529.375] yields 1.04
